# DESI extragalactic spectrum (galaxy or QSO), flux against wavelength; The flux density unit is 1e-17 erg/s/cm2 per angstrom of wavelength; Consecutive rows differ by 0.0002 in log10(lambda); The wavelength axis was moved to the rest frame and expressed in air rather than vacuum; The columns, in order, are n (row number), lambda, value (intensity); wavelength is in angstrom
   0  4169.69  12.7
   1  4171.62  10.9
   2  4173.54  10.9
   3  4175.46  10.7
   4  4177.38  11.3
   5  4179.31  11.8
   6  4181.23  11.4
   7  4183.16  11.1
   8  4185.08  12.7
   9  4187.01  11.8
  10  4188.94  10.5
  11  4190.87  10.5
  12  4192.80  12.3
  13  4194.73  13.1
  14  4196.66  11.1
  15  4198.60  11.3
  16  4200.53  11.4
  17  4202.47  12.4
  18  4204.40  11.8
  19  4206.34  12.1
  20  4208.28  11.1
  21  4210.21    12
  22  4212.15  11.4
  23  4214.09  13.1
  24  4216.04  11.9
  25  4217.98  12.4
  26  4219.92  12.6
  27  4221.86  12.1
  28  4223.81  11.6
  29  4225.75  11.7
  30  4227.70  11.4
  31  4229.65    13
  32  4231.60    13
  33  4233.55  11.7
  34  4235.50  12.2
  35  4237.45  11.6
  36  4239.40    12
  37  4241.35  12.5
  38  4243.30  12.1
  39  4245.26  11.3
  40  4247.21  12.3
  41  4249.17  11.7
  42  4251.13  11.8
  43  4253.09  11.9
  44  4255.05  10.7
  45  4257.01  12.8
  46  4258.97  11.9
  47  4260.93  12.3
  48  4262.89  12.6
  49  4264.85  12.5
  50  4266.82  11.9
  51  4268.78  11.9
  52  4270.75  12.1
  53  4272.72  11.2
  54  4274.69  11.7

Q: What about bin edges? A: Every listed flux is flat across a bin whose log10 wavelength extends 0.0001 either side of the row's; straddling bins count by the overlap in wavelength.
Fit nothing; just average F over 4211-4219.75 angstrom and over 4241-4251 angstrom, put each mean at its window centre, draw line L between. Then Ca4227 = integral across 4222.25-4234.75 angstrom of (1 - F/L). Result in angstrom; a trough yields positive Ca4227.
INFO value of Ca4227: 0.03 angstrom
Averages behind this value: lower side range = 12.2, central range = 12.1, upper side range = 11.9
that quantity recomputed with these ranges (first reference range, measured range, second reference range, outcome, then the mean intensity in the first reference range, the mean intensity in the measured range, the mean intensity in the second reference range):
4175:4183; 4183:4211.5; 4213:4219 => 0.4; 11.3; 11.7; 12.4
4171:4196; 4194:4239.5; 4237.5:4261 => -1.2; 11.5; 12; 11.9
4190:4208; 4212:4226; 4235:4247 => -0.4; 11.8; 12.2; 12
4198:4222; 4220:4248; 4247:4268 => -0.1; 12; 12.1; 12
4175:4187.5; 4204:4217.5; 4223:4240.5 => -0.1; 11.6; 11.9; 12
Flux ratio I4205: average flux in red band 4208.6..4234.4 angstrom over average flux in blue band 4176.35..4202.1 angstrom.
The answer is 1.0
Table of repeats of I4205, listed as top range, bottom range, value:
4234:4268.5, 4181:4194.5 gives 1.04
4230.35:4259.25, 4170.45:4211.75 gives 1.04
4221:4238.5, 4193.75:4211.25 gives 1.02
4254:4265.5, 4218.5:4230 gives 1.01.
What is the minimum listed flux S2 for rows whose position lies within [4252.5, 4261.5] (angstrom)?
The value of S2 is 10.7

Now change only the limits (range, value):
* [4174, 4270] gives 10.5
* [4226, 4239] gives 11.4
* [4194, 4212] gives 11.1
